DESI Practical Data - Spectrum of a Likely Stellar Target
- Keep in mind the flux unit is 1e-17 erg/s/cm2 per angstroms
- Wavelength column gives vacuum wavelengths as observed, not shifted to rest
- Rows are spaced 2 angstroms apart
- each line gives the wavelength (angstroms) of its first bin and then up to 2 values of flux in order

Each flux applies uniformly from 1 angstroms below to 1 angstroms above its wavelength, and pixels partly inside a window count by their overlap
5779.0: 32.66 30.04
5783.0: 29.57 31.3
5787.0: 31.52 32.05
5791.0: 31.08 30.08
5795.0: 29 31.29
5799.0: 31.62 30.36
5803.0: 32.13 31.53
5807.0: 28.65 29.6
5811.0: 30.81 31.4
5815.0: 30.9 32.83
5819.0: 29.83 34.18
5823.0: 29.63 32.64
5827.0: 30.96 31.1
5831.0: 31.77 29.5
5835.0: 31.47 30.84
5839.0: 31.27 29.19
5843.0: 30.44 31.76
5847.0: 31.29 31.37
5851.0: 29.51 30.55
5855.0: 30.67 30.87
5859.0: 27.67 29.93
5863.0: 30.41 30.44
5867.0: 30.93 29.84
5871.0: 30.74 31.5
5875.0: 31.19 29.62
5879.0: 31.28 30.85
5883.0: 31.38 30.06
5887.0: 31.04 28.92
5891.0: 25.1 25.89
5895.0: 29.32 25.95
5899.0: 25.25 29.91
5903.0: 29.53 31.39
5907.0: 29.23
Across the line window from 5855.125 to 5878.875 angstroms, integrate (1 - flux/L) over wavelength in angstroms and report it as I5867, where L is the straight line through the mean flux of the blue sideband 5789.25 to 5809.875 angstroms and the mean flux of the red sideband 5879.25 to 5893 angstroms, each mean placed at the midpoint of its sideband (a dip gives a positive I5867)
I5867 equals -0.5 angstroms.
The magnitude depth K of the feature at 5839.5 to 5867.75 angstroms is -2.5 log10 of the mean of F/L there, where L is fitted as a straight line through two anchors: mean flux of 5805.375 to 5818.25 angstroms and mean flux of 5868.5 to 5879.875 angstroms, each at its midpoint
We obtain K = 0.01 mag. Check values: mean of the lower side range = 30.7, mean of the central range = 30.4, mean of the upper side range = 30.7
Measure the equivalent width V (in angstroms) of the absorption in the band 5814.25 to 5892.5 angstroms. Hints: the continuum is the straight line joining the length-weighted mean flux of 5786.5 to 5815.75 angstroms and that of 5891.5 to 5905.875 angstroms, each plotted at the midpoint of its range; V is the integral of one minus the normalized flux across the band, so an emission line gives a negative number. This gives -3.3 angstroms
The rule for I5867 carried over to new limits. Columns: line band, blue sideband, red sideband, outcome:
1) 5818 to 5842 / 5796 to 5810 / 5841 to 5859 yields -0.3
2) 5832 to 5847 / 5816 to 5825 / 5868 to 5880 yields 0.3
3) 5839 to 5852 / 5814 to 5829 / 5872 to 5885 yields 0.3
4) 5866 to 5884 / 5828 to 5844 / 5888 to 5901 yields -1.7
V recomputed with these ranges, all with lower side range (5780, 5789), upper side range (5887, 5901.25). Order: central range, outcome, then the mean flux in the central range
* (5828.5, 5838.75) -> -0.6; 31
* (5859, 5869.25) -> -0.7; 30.1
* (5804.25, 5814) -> -0.1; 30.4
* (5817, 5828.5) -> -0.8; 31.6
